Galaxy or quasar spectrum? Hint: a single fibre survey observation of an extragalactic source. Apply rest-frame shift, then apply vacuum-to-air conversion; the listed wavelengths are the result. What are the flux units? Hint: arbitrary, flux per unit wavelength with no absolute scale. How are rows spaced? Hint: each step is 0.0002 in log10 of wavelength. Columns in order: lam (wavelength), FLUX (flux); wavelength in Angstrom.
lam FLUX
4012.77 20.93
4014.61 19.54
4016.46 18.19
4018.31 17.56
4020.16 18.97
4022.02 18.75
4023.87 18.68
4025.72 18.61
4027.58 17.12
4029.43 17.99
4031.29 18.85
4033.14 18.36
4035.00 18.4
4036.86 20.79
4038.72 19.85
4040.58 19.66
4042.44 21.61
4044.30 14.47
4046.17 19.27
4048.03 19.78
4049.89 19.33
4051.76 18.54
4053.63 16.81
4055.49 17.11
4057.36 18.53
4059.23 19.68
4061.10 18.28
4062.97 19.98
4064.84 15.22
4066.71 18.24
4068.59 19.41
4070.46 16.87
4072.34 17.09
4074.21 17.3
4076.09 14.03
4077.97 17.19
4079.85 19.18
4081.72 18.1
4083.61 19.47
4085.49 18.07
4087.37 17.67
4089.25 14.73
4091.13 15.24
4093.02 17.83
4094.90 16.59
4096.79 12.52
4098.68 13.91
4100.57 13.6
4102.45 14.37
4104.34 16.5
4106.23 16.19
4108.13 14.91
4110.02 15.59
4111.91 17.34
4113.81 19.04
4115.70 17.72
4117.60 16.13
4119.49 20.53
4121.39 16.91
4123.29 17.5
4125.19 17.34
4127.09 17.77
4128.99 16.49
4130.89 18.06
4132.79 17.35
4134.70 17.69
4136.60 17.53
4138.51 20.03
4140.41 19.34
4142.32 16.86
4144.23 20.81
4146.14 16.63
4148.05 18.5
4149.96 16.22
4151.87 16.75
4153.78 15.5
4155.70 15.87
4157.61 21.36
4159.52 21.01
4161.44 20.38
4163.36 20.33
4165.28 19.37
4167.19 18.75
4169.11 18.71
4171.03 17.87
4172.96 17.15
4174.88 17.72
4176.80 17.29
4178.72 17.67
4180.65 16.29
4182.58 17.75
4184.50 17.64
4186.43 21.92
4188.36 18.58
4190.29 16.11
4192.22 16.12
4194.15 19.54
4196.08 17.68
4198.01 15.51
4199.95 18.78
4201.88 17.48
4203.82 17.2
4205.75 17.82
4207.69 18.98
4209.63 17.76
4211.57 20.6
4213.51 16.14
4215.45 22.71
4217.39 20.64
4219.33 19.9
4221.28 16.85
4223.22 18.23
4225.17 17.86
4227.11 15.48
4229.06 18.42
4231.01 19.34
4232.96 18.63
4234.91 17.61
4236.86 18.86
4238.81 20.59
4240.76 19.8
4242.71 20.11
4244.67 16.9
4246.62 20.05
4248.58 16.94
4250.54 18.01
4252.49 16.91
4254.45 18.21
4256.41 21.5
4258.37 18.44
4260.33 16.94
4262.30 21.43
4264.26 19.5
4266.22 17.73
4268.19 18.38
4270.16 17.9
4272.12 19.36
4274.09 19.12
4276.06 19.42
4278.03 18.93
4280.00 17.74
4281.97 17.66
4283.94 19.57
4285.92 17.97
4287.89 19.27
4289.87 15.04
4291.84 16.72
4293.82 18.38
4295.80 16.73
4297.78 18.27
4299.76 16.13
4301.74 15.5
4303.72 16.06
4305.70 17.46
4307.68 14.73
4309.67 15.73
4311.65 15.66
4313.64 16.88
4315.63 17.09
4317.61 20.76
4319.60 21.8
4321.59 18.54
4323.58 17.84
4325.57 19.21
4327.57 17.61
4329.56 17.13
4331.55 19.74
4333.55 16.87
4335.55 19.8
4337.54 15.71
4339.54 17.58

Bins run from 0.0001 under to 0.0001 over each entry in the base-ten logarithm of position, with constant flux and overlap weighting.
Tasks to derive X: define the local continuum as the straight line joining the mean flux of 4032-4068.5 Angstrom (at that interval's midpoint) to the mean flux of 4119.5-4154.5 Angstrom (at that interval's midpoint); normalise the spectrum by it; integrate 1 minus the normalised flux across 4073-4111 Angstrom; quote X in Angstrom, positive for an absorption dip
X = 4.28 Angstrom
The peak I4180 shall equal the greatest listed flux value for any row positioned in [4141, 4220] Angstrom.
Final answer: 22.71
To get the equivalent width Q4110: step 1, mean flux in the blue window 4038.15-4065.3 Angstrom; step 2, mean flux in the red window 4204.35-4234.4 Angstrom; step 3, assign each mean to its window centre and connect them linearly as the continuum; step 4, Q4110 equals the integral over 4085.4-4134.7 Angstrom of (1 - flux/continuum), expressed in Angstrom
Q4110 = 5.4 Angstrom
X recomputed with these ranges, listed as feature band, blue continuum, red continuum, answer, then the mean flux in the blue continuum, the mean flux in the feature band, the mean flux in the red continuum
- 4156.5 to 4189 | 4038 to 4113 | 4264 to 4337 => -2.4 Angstrom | 17.2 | 18.8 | 17.9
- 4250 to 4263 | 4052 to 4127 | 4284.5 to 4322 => -1.1 Angstrom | 17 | 18.7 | 17.3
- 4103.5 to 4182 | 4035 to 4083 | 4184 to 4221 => 2.3 Angstrom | 18.3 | 17.8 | 18.5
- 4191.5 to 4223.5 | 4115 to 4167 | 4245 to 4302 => -0.3 Angstrom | 18.2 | 18.4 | 18.2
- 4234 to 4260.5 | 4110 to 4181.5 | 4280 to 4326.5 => -1.5 Angstrom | 18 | 18.7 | 17.5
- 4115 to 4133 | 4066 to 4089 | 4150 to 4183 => 0.3 Angstrom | 17.6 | 17.6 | 18.2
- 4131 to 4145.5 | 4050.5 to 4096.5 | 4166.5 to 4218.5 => -0.5 Angstrom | 17.5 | 18.4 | 18.2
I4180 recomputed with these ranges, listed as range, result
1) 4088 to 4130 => 20.53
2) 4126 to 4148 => 20.81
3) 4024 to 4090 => 21.61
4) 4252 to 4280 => 21.5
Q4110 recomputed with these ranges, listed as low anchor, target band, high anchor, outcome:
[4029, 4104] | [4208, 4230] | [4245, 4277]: -0.2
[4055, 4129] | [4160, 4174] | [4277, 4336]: -1.4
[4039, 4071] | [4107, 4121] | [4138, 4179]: 0.8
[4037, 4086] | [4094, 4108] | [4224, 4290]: 2.7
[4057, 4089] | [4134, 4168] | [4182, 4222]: -0.6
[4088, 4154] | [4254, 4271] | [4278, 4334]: -1.4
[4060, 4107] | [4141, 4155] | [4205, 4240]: 0.2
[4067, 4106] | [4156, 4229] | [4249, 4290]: -2.8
